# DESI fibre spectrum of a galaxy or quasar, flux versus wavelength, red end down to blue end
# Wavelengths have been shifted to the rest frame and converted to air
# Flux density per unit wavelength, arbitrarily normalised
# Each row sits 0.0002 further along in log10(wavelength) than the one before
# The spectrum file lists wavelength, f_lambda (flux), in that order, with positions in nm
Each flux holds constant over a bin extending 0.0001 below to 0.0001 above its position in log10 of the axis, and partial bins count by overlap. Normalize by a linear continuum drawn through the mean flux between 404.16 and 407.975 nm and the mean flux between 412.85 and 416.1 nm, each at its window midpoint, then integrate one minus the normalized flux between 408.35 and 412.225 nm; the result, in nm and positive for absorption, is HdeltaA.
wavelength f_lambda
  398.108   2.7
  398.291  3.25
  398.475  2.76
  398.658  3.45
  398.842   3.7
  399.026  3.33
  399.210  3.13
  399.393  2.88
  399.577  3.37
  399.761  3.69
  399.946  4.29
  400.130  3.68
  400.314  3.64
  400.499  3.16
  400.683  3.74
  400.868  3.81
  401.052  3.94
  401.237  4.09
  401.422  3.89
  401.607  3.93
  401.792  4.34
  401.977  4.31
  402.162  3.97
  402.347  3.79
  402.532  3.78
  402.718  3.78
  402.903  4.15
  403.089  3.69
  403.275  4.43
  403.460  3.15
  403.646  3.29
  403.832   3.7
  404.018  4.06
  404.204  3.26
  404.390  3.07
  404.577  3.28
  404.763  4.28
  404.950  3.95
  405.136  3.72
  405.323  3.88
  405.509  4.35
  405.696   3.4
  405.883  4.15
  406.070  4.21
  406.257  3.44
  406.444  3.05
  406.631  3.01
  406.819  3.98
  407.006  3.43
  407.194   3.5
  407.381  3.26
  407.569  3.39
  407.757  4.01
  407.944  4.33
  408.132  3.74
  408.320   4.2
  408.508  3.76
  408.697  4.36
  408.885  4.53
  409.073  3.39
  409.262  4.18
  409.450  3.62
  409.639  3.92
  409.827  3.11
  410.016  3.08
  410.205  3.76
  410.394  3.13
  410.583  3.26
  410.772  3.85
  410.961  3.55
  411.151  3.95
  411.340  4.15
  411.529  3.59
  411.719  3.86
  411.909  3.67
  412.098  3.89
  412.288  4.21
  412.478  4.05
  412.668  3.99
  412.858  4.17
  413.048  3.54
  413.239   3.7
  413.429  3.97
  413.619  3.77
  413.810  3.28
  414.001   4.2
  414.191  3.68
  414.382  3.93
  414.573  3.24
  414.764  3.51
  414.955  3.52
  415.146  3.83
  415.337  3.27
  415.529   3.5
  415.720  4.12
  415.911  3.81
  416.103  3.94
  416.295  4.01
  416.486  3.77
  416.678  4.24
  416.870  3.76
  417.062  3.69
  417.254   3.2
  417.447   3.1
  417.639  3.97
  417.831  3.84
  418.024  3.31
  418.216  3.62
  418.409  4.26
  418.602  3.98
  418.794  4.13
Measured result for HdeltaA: -0.06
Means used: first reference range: 3.66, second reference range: 3.7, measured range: 3.74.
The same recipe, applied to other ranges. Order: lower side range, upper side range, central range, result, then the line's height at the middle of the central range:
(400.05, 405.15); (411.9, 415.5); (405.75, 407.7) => 0.12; 3.77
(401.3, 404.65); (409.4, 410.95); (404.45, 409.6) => -0.27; 3.6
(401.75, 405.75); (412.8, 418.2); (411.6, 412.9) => -0.08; 3.73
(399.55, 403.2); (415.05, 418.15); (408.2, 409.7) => -0.08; 3.79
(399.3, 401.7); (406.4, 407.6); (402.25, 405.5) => -0.18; 3.54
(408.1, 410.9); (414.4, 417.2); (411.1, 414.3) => -0.12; 3.73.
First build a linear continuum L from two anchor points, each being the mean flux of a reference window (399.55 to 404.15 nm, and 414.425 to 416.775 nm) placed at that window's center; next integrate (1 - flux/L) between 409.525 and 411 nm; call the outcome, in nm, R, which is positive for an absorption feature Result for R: 0.12 nm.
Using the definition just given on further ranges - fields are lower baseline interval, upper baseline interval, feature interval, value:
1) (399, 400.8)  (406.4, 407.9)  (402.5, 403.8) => -0.09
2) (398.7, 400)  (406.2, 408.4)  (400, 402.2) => -0.24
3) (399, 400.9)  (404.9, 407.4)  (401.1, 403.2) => -0.24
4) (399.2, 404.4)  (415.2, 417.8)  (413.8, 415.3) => 0.03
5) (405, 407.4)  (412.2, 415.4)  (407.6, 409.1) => -0.14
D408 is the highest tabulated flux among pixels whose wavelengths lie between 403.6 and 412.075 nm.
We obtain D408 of 4.53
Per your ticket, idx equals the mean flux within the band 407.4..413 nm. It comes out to 3.81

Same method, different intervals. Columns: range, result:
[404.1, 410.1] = 3.72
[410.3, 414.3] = 3.78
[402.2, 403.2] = 3.85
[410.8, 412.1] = 3.81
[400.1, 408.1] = 3.75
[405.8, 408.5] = 3.69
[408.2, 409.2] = 4.04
